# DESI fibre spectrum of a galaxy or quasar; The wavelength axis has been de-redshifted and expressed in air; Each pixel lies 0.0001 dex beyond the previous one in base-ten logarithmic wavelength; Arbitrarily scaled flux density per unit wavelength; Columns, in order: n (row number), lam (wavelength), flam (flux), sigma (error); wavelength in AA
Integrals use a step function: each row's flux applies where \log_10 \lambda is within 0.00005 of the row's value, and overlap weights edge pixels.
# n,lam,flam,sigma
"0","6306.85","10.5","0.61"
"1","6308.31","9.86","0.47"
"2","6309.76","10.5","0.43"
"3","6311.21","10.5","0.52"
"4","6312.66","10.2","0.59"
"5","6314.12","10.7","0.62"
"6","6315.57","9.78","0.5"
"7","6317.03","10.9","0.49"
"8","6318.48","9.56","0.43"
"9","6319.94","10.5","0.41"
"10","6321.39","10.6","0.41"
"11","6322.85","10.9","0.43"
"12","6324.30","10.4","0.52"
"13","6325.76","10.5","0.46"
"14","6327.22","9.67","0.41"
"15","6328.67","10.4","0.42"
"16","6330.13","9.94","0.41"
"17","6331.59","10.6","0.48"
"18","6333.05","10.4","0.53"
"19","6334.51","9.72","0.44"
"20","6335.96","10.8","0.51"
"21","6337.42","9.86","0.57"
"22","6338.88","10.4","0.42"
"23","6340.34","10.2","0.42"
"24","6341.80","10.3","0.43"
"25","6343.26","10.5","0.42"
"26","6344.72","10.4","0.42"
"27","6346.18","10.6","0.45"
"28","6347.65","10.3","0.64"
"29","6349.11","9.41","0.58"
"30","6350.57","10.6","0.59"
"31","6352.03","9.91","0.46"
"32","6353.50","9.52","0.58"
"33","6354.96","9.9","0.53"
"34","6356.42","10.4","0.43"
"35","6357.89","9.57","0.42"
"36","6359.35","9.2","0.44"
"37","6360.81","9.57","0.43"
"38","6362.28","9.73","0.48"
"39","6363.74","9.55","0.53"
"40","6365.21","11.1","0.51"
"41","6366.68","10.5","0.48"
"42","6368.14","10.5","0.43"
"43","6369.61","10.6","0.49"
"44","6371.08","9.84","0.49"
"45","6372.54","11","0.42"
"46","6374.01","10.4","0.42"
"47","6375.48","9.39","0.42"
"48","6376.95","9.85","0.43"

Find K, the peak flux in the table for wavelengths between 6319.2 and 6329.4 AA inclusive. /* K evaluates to 10.9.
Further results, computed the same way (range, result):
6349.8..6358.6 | 10.6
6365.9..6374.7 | 11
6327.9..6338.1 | 10.8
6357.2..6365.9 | 11.1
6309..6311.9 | 10.5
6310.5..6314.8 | 10.7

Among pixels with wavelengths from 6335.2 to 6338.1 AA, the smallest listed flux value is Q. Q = 9.86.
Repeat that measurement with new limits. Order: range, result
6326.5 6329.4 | 9.67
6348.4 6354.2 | 9.41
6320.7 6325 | 10.4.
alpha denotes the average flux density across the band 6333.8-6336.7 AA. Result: 10.3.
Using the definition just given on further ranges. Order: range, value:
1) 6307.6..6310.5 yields 10.2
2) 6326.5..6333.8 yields 10.2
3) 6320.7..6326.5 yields 10.6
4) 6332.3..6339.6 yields 10.2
